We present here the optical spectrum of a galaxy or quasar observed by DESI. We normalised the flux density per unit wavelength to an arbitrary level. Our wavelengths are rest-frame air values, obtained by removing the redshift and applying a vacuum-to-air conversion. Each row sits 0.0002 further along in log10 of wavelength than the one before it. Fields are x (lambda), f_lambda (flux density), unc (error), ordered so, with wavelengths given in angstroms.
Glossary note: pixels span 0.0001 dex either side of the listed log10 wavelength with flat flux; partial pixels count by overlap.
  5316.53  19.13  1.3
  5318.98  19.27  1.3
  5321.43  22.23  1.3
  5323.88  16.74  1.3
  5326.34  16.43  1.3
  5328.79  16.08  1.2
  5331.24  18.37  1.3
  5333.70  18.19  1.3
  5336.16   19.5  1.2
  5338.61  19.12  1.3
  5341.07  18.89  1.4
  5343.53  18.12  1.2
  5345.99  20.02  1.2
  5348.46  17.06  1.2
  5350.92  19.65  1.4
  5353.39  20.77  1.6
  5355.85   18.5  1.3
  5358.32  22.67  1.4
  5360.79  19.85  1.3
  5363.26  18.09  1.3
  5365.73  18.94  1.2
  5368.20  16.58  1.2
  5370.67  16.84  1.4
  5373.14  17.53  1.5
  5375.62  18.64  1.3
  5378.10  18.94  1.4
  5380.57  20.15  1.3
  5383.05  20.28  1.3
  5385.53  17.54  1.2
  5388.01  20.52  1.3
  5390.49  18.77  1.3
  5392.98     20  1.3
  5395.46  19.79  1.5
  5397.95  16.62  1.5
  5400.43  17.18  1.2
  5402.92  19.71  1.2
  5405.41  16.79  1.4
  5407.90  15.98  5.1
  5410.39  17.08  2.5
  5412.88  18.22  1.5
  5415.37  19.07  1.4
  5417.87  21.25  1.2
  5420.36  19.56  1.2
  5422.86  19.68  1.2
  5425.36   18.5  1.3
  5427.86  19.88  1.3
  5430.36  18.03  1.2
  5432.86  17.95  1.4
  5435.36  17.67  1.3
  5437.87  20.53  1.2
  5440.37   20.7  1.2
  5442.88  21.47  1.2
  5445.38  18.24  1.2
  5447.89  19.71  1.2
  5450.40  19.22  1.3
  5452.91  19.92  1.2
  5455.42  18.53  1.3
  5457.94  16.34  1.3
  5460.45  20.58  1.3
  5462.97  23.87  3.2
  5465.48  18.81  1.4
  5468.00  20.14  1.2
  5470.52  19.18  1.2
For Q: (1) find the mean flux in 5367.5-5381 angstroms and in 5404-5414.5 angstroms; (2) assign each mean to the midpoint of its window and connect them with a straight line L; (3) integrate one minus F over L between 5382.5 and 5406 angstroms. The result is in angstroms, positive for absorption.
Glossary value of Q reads -1.6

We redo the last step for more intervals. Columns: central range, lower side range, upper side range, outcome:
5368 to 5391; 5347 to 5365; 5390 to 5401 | 0.3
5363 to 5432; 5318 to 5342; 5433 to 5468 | 1.9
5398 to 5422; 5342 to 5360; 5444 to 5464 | 1.6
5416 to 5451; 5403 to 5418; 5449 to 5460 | -2.2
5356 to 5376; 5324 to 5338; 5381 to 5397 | 0.1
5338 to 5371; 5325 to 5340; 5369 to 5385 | -1.3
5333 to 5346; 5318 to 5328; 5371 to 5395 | -0.2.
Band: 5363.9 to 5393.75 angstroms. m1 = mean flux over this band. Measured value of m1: 18.7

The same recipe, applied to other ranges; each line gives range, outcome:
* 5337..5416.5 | 18.7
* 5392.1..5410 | 17.9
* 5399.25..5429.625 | 18.6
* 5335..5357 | 19.1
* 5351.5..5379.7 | 18.9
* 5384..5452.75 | 18.9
